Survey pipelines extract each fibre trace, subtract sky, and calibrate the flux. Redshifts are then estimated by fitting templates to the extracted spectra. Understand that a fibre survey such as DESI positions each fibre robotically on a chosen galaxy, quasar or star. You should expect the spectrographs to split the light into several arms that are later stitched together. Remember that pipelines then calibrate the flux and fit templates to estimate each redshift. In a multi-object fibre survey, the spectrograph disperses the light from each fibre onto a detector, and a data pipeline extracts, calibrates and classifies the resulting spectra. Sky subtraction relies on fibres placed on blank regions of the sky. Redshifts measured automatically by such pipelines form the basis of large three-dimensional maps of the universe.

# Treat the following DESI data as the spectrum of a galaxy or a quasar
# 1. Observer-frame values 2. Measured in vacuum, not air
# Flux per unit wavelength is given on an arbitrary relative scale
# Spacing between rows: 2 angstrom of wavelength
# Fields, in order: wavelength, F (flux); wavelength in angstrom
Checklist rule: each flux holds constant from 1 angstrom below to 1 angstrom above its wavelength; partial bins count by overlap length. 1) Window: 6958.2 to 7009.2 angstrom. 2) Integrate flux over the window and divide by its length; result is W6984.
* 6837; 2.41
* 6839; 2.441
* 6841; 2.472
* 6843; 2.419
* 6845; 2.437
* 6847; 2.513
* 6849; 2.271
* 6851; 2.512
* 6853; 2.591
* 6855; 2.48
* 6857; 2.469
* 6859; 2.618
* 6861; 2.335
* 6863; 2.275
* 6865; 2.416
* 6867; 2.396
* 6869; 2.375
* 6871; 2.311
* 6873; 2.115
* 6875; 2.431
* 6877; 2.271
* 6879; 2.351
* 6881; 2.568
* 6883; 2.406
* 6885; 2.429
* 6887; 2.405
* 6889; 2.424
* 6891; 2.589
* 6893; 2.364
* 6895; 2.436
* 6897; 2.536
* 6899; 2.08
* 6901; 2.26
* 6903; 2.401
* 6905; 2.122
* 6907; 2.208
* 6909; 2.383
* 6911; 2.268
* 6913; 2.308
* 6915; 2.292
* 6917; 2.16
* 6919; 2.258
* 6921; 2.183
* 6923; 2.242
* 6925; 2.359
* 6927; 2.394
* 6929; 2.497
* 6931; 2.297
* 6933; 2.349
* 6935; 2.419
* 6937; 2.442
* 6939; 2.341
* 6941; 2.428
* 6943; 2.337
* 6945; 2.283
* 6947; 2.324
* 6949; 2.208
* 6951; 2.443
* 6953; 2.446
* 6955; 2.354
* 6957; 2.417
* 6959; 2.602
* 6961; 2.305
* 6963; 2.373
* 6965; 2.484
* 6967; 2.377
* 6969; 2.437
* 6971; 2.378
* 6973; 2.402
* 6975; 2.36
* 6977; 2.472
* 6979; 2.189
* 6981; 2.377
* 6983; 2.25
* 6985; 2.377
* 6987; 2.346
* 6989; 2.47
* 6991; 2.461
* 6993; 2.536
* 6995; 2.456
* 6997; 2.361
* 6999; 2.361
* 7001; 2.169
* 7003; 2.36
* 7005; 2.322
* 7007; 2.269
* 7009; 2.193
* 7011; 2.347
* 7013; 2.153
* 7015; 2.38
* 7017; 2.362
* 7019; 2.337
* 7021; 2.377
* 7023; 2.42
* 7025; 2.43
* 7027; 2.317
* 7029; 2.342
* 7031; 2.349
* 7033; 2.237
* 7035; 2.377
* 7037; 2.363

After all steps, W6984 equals 2.37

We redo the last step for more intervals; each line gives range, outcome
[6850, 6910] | 2.39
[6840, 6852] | 2.44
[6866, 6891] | 2.38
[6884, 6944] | 2.34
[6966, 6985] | 2.36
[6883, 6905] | 2.38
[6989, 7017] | 2.34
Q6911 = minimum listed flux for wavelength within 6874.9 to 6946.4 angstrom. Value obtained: 2.08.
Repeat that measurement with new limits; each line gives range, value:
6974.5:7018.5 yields 2.153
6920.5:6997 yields 2.183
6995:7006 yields 2.169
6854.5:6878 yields 2.115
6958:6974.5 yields 2.305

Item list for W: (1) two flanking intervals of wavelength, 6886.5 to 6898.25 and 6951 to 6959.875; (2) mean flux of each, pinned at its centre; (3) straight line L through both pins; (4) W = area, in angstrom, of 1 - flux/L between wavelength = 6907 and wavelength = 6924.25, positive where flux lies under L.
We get 1.4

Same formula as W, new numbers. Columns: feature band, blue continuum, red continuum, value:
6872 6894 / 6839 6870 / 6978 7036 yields 0.23 angstrom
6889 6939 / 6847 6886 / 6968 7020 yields 1.15 angstrom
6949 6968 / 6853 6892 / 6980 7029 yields -0.32 angstrom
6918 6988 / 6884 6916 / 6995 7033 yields -0.86 angstrom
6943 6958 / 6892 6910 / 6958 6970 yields 0.32 angstrom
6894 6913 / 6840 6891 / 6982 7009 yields 0.78 angstrom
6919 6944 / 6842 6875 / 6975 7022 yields 0.23 angstrom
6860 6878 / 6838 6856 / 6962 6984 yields 0.88 angstrom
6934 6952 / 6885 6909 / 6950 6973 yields 0.31 angstrom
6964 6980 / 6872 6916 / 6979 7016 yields -0.31 angstrom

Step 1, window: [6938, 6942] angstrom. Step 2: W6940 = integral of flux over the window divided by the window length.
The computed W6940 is 2.38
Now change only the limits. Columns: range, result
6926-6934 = 2.38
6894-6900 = 2.35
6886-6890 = 2.41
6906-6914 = 2.29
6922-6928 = 2.33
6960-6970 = 2.4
